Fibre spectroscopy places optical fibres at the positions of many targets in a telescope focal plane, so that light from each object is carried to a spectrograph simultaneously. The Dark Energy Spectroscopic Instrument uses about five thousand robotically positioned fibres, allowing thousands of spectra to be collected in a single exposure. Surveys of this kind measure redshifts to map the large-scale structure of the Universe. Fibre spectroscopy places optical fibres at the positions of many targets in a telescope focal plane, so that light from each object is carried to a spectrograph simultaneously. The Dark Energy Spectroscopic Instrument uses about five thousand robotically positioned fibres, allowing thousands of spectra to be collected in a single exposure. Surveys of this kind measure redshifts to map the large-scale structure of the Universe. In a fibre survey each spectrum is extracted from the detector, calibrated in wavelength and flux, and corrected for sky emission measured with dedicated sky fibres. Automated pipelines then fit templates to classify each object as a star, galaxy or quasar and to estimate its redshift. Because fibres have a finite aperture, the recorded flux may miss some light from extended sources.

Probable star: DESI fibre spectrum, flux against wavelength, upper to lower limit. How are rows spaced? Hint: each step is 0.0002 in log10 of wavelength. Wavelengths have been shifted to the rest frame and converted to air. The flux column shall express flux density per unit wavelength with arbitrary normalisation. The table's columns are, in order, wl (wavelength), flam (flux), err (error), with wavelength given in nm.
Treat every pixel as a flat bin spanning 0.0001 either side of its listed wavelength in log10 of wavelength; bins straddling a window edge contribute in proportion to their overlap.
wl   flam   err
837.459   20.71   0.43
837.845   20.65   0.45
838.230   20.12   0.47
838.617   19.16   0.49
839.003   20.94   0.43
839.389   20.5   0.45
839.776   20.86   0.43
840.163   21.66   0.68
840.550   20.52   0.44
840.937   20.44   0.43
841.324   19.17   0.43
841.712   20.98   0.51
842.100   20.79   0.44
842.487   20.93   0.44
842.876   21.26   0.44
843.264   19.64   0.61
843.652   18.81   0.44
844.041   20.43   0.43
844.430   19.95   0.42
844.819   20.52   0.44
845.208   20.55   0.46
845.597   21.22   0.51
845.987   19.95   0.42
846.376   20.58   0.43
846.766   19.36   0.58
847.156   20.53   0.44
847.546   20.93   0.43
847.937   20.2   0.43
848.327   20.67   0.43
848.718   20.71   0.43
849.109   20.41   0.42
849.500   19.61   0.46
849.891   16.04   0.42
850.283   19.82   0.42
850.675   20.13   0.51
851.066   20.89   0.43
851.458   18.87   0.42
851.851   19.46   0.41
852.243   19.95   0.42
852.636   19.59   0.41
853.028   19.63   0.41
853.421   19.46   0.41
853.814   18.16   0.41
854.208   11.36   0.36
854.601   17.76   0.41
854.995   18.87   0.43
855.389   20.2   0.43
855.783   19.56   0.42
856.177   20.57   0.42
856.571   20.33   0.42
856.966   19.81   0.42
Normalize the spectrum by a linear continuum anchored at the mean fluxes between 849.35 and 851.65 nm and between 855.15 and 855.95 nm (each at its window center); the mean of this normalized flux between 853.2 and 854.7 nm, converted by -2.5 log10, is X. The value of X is 0.18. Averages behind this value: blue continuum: 19.2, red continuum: 19.8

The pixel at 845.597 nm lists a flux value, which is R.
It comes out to 21.22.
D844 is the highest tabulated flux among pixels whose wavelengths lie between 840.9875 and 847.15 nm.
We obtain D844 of 21.26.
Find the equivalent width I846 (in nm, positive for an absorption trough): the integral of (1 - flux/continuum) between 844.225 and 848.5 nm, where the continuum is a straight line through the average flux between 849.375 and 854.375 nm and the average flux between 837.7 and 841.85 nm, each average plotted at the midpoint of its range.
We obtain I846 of -0.20 nm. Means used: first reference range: 20.4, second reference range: 18.7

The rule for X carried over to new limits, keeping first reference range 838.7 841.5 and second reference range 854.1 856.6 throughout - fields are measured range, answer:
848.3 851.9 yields -0.02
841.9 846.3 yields -0.02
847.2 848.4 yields -0.06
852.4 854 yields -0.03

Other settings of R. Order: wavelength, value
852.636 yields 19.59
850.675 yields 20.13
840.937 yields 20.44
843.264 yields 19.64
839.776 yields 20.86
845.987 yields 19.95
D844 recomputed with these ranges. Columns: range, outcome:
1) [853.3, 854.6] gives 19.46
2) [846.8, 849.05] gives 20.93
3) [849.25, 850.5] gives 19.82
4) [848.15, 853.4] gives 20.89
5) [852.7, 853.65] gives 19.63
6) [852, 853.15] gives 19.95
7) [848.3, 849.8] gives 20.71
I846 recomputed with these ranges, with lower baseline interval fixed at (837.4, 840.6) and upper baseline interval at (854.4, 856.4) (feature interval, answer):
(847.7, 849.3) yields -0.05 nm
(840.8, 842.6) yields -0.01 nm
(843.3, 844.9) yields 0.03 nm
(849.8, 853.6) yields 0.03 nm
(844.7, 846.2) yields -0.03 nm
